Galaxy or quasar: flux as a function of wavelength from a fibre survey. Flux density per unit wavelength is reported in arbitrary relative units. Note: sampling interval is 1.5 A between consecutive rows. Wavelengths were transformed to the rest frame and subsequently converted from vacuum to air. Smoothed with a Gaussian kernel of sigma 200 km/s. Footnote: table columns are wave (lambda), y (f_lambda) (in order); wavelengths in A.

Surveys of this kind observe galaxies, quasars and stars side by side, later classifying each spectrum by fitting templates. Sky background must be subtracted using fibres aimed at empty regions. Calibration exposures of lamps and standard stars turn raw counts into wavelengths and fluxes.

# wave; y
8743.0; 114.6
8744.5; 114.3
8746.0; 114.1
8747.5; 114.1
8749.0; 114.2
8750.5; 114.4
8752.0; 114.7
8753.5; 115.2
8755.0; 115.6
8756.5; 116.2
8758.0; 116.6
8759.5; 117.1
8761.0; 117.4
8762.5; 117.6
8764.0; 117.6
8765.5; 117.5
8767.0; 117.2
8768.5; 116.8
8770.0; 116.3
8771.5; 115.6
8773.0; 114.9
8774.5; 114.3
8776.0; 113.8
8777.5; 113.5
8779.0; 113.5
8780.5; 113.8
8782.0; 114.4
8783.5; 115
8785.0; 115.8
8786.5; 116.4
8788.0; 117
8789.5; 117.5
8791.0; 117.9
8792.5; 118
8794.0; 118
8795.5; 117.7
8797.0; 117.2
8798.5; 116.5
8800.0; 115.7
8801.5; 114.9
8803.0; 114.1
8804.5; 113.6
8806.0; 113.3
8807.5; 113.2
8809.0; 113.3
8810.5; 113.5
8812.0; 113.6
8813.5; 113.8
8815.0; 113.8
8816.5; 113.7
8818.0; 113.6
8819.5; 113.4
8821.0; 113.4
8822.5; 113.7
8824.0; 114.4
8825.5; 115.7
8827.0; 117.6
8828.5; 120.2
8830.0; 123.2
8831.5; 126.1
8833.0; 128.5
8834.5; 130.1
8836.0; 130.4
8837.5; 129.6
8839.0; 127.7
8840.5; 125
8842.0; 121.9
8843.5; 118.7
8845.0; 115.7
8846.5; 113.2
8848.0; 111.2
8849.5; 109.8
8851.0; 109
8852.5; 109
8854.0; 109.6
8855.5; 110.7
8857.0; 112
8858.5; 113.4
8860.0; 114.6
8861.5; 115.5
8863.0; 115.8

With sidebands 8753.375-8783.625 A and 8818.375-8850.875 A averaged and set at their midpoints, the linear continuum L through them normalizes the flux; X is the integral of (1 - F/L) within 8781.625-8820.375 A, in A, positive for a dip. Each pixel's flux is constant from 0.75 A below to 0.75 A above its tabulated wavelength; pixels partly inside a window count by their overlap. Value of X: 0.8 A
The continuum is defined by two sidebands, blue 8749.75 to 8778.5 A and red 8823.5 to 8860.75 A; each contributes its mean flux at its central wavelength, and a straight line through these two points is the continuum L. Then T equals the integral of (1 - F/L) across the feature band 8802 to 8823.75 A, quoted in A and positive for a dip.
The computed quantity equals 0.7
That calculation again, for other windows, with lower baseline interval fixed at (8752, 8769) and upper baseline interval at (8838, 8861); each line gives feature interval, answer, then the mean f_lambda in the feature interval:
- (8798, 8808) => 0.1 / 114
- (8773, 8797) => 0.1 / 116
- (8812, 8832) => -0.1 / 116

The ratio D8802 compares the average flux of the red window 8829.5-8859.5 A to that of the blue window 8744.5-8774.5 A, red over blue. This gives 1.0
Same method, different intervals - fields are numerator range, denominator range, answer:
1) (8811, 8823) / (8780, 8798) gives 0.97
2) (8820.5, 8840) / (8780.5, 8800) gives 1.05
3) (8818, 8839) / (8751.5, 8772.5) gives 1.04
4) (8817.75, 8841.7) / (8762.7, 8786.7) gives 1.05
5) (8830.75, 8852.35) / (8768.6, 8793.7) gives 1.05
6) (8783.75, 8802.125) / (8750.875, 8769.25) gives 1.00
